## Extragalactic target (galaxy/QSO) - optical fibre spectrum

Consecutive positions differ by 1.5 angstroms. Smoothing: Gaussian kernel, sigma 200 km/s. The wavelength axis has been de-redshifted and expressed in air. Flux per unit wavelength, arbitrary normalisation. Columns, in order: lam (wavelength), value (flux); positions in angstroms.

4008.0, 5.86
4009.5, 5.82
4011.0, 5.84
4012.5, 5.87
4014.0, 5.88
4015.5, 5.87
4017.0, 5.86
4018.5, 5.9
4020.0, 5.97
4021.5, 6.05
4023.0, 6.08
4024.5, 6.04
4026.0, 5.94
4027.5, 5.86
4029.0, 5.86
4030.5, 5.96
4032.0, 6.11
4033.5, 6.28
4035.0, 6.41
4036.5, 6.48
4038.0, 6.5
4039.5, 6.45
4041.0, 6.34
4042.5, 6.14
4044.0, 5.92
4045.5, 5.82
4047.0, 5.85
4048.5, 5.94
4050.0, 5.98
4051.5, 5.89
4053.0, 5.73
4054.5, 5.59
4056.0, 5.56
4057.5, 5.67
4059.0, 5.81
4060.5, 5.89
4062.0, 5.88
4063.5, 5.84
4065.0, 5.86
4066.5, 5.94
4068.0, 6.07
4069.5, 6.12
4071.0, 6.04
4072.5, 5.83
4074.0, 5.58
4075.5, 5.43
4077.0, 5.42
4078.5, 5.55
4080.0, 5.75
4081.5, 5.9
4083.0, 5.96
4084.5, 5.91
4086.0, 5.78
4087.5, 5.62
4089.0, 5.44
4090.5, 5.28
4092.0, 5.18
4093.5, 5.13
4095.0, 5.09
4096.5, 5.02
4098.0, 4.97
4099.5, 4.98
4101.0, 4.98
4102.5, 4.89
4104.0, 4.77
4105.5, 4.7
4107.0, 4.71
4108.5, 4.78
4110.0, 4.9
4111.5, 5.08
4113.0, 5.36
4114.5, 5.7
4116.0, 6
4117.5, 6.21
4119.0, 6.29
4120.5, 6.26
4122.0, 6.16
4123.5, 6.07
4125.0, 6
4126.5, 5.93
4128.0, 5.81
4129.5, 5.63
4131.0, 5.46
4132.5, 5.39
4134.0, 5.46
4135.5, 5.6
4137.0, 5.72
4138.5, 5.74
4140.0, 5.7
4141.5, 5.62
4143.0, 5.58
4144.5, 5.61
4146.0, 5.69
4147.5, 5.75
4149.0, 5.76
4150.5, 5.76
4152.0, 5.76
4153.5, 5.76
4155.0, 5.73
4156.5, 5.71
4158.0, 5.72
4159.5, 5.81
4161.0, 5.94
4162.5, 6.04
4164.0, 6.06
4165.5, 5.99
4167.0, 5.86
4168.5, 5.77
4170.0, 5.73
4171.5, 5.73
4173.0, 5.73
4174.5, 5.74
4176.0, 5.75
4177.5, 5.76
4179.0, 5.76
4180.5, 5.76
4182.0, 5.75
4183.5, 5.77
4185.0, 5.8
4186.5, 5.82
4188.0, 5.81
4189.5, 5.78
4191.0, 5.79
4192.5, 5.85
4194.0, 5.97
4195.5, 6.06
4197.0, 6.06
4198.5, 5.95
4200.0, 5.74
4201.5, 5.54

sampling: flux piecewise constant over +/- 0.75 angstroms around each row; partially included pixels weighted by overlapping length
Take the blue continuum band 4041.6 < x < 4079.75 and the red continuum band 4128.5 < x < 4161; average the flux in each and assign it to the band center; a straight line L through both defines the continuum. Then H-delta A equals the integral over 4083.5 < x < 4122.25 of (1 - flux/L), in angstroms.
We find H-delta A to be 2.67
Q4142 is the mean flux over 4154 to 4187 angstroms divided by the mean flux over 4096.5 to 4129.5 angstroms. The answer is 1.1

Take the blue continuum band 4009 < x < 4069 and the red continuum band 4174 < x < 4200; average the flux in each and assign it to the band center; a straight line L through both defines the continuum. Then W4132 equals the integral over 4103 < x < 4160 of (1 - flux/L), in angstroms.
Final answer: 2.6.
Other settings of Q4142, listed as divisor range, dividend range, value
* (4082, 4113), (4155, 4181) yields 1.12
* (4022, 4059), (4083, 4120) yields 0.88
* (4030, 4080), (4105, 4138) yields 0.95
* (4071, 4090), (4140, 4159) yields 1.00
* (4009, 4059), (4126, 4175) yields 0.96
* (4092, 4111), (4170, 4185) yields 1.17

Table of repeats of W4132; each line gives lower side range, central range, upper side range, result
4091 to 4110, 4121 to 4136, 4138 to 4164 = -1.0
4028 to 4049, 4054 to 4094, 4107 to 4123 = 1.4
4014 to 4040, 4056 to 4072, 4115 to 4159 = 0.2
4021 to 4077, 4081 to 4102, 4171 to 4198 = 2.0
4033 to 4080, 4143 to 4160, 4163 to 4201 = 0.4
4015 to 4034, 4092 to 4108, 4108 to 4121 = 2.1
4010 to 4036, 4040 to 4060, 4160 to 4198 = 0.3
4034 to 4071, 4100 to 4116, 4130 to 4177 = 2.2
